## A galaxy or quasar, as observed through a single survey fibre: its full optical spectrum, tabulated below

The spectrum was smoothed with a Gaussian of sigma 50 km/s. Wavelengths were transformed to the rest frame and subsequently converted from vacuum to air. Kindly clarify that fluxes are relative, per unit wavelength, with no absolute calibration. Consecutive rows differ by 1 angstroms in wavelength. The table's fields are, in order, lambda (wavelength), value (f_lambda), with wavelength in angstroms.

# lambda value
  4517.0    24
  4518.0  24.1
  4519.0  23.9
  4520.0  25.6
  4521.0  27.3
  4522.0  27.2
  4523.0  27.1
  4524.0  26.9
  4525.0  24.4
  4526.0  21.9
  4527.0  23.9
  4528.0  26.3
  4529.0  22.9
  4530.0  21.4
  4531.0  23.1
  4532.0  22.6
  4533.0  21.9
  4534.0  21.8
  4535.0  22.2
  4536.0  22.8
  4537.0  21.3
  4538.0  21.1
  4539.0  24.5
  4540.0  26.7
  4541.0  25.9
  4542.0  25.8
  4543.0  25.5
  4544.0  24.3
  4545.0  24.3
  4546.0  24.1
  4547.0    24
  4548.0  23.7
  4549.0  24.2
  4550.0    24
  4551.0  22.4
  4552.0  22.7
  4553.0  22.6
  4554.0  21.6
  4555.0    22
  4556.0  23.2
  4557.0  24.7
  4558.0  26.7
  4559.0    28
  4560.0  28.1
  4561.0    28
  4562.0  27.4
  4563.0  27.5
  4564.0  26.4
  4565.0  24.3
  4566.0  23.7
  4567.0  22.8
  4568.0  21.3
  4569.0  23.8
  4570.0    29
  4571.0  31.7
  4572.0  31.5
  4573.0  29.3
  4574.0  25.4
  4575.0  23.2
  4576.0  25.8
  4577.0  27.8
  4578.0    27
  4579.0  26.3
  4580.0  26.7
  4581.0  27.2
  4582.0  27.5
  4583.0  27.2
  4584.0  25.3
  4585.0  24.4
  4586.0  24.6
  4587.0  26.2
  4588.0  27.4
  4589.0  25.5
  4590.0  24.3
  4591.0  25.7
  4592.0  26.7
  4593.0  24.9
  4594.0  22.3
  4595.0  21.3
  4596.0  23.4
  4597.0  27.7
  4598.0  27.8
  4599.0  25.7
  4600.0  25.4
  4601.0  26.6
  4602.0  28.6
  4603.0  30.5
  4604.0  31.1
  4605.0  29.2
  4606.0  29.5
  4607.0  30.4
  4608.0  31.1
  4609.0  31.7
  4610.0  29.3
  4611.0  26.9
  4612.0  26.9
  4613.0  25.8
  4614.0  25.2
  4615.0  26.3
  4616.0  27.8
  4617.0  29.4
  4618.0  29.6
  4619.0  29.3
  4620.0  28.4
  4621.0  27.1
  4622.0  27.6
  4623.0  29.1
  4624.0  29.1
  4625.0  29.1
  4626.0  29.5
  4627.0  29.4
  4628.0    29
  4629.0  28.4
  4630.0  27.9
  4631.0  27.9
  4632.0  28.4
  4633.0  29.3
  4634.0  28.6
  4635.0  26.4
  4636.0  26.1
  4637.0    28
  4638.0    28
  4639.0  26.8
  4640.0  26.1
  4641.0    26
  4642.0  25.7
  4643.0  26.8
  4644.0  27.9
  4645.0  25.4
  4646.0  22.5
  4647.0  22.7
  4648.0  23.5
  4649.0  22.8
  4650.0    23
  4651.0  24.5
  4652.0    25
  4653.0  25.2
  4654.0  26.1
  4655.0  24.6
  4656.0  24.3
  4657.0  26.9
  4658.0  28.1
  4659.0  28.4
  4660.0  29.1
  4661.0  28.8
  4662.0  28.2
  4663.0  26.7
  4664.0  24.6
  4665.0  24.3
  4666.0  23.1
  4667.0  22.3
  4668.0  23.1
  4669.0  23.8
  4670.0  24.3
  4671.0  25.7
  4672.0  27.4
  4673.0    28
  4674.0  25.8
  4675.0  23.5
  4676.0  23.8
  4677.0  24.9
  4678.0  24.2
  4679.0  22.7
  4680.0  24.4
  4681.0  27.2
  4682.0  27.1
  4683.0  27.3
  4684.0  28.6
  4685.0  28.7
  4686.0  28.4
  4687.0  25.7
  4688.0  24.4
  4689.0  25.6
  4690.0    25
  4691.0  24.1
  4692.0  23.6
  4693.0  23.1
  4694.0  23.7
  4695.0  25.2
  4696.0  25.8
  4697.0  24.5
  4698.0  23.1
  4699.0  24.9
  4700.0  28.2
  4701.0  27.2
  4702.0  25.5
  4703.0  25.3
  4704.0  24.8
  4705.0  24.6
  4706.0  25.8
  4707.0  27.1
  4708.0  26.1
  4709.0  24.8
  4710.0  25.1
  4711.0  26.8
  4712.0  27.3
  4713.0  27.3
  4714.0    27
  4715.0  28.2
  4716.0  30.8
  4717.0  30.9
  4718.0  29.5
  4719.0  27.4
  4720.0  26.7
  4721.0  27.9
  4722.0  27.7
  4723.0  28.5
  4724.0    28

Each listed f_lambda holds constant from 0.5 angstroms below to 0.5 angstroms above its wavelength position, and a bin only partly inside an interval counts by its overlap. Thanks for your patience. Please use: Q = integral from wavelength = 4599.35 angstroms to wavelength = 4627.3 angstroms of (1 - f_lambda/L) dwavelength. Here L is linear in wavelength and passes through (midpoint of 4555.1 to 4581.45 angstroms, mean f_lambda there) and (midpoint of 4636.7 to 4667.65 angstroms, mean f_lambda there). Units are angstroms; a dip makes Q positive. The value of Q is -2.8 angstroms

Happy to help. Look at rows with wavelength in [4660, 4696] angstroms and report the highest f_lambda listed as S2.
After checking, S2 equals 29.1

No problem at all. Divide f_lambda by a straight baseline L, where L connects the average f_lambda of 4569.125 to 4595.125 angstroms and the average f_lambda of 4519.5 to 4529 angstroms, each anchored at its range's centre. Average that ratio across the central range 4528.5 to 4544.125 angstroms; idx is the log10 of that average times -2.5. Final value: 0.10 mag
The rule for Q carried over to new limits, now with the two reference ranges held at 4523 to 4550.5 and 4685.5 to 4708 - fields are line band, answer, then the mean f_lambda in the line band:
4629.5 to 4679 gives -1.8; 25.8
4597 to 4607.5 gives -1.7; 28.4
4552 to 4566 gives -0.7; 25.3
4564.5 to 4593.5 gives -2.3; 26.1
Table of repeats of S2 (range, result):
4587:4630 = 31.7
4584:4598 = 27.8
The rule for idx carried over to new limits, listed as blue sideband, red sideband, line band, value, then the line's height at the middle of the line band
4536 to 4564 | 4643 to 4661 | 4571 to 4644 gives -0.09 mag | 25.1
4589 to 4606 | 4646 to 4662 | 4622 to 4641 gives -0.09 mag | 25.9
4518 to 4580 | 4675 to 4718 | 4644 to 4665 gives 0.00 mag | 25.6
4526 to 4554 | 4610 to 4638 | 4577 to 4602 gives 0.01 mag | 26.2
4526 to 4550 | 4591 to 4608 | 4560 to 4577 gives -0.05 mag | 25.3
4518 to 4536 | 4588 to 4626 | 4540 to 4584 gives 0.00 mag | 25.6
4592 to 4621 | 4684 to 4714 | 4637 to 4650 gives 0.06 mag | 26.8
